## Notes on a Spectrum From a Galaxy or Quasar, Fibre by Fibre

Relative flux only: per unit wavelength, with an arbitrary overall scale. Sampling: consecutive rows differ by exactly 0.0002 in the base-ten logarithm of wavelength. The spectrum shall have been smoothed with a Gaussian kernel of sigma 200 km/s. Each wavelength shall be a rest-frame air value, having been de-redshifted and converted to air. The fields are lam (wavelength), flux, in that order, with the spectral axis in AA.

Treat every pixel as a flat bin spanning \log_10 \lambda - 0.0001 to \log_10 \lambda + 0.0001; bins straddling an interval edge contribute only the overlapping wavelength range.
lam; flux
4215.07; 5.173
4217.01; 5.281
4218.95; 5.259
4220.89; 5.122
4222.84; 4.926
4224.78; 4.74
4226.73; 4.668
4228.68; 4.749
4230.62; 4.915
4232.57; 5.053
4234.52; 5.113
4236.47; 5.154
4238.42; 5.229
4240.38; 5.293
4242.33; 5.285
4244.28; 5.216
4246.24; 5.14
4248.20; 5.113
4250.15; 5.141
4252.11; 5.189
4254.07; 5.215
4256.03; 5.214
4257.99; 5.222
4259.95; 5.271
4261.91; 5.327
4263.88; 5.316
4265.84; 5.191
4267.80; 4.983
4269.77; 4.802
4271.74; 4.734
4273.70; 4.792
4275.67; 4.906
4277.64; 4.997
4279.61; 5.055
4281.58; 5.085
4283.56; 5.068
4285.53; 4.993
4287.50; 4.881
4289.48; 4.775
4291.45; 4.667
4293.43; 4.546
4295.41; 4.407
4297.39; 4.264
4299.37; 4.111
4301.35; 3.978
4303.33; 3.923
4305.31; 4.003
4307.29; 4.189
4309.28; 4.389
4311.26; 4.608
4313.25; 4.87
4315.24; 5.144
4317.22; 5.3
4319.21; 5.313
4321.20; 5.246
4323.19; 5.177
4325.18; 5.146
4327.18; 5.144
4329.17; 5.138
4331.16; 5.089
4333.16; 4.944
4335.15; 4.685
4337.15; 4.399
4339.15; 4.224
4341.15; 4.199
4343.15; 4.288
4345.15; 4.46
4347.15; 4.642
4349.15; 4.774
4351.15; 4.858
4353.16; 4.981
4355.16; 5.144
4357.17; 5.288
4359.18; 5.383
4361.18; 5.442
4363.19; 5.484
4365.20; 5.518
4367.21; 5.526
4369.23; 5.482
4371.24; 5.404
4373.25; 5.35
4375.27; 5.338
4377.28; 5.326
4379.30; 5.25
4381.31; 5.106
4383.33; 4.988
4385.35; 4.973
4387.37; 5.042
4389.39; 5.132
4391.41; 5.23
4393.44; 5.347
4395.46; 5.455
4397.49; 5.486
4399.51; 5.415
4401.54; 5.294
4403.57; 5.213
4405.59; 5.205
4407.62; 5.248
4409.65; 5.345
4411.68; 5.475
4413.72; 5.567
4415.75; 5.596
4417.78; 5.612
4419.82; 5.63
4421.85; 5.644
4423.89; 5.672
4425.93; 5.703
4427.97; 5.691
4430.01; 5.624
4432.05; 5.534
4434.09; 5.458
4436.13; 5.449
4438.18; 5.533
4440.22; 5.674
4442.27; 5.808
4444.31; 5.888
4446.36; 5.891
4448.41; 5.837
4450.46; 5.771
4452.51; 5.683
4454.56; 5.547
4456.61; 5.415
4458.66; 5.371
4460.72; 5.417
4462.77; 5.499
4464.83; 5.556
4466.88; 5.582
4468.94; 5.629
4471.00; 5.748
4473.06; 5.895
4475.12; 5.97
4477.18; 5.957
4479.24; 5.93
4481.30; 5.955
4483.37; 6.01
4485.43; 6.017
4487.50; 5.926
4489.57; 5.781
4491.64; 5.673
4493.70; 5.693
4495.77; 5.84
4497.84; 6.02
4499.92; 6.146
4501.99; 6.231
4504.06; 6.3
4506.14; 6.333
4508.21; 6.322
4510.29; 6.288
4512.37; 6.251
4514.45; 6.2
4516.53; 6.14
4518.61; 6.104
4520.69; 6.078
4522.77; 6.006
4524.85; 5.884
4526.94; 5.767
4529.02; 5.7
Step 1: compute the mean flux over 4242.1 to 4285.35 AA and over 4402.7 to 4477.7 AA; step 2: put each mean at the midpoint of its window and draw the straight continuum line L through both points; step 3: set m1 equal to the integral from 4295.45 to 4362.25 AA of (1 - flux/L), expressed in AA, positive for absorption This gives 6.8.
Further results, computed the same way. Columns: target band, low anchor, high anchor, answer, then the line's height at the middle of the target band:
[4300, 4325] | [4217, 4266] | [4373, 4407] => 2.4 AA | 5.18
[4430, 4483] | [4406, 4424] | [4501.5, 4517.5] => 1.4 AA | 5.84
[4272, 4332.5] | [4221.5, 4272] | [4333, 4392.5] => 3.4 AA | 5.06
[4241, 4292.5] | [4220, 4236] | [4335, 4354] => -2.9 AA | 4.79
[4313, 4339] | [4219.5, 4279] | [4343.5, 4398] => 0.6 AA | 5.14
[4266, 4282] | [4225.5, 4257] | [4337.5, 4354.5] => 0.0 AA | 4.93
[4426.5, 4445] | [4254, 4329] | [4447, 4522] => 0.0 AA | 5.63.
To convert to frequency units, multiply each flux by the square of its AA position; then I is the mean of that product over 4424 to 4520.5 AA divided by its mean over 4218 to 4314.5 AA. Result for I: 1.3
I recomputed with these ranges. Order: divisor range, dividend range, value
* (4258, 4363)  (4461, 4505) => 1.31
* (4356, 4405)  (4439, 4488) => 1.12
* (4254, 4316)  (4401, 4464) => 1.25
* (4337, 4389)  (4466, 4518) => 1.26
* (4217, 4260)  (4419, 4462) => 1.21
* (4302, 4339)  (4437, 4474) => 1.25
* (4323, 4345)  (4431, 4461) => 1.25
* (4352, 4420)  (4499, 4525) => 1.23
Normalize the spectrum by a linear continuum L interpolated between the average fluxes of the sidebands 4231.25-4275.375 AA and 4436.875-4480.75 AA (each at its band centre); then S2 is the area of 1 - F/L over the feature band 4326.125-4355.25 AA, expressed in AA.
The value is 3.5 AA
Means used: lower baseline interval 5.13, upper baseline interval 5.7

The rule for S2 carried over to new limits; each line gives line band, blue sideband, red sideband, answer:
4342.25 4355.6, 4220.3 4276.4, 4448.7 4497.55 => 1.61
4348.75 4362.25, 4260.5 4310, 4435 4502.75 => -0.09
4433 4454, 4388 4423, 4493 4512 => -0.01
